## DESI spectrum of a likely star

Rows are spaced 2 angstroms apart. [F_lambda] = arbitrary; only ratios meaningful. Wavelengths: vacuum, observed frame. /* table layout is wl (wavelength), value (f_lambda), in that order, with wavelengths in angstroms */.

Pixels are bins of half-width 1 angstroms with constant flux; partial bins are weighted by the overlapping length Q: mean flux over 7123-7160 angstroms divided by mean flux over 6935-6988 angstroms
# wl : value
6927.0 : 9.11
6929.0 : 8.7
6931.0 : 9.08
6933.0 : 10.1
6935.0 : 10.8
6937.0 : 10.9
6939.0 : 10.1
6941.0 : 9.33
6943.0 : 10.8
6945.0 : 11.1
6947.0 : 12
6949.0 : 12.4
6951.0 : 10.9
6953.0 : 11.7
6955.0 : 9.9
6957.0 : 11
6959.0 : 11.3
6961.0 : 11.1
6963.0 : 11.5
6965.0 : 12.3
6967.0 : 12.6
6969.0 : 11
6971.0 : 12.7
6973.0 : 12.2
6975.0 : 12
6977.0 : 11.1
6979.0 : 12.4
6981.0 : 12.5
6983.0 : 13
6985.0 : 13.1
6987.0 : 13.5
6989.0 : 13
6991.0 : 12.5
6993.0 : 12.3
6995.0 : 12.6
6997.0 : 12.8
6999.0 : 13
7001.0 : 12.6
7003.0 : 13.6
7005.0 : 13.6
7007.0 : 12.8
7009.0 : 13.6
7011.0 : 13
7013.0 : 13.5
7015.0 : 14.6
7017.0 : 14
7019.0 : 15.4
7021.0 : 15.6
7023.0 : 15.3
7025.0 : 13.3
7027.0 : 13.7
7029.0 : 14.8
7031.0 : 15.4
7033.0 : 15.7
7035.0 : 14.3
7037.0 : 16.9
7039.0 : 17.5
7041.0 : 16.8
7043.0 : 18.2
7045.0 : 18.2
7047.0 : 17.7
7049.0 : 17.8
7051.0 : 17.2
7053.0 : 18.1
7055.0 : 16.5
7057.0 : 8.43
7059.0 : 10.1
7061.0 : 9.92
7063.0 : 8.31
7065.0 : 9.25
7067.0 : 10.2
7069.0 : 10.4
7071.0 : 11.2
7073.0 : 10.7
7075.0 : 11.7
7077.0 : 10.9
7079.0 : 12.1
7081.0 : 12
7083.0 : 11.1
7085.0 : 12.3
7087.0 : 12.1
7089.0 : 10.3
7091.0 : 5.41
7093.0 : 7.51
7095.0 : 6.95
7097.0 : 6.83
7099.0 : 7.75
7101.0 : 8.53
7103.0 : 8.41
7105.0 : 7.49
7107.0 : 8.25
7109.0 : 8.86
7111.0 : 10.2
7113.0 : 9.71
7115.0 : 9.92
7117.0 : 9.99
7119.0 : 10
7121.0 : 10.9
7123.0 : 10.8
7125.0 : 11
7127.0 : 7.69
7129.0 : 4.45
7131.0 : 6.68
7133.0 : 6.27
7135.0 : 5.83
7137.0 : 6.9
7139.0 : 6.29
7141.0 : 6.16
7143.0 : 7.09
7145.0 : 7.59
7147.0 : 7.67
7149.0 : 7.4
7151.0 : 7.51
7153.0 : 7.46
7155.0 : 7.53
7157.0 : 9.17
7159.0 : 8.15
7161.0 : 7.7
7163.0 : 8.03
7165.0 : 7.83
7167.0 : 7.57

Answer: 0.6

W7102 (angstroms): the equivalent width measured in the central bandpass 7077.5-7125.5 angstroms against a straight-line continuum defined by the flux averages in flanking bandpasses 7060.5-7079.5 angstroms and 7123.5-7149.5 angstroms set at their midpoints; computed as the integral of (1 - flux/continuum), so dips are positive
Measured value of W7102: -4.0 angstroms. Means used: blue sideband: 10.4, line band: 9.52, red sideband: 7.07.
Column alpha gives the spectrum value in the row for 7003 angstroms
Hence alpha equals 13.6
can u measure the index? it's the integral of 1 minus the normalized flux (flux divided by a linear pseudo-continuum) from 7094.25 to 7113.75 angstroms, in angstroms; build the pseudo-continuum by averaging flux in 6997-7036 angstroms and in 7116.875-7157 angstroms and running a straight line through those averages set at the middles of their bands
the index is 2.3 angstroms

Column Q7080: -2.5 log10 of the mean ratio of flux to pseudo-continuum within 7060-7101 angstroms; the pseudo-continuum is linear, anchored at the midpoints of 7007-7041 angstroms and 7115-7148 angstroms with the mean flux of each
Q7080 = 0.142 mag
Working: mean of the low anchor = 14.8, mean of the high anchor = 7.9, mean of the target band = 9.81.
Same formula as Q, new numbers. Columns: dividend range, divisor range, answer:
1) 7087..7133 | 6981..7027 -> 0.64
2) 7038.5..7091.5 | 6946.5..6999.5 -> 1.06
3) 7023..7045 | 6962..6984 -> 1.30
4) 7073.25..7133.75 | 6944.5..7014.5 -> 0.75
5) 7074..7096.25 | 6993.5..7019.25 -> 0.76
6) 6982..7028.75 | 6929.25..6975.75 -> 1.22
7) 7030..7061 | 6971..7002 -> 1.25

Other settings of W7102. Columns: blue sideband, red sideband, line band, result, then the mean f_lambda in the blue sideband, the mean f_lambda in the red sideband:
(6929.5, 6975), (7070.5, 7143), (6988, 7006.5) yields -4.24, 11.1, 8.94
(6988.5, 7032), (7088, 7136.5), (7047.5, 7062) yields -3.49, 13.7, 8.31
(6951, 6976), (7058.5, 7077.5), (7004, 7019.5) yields -3.95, 11.6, 10.3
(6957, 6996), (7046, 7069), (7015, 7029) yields -2.17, 12.2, 12.9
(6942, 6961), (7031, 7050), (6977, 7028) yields 3.92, 11.2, 16.9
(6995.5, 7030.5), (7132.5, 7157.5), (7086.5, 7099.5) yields 2.40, 13.8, 7.12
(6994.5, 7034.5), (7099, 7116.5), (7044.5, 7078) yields -3.37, 14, 8.88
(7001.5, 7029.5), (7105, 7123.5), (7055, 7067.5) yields 2.20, 14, 9.69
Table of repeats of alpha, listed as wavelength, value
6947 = 12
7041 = 16.8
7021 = 15.6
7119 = 10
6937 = 10.9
